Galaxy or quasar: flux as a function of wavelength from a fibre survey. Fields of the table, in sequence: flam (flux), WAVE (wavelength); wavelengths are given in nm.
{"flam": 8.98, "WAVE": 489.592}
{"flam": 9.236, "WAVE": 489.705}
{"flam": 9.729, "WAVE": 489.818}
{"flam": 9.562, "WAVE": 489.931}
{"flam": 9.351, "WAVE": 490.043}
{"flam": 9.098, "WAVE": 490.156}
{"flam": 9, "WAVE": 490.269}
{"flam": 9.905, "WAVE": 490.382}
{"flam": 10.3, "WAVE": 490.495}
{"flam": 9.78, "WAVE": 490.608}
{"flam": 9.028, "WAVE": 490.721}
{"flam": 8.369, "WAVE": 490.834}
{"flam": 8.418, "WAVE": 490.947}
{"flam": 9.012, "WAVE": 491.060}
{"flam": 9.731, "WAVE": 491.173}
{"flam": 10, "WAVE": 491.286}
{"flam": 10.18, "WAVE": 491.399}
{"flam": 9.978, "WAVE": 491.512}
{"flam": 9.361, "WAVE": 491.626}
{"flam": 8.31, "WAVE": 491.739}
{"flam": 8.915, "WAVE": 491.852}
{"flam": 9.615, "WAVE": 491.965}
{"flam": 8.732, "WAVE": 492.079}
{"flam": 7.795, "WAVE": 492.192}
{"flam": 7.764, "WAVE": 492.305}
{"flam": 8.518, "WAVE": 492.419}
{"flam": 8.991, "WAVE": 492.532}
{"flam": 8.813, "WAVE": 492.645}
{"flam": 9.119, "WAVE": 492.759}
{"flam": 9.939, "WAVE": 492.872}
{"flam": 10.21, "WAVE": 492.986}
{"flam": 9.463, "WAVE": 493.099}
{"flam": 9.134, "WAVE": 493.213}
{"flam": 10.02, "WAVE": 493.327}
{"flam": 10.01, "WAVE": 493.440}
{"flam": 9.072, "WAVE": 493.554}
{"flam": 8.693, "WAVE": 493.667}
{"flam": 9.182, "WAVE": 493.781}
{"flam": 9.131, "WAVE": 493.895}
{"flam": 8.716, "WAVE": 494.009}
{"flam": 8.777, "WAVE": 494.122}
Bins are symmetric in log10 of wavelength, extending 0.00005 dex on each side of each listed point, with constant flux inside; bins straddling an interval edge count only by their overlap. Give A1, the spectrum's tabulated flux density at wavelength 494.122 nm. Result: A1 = 8.777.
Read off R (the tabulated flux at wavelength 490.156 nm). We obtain 9.098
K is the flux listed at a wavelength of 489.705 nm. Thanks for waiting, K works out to 9.236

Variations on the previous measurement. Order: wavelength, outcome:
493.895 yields 9.131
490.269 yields 9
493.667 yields 8.693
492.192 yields 7.795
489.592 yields 8.98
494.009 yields 8.716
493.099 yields 9.463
